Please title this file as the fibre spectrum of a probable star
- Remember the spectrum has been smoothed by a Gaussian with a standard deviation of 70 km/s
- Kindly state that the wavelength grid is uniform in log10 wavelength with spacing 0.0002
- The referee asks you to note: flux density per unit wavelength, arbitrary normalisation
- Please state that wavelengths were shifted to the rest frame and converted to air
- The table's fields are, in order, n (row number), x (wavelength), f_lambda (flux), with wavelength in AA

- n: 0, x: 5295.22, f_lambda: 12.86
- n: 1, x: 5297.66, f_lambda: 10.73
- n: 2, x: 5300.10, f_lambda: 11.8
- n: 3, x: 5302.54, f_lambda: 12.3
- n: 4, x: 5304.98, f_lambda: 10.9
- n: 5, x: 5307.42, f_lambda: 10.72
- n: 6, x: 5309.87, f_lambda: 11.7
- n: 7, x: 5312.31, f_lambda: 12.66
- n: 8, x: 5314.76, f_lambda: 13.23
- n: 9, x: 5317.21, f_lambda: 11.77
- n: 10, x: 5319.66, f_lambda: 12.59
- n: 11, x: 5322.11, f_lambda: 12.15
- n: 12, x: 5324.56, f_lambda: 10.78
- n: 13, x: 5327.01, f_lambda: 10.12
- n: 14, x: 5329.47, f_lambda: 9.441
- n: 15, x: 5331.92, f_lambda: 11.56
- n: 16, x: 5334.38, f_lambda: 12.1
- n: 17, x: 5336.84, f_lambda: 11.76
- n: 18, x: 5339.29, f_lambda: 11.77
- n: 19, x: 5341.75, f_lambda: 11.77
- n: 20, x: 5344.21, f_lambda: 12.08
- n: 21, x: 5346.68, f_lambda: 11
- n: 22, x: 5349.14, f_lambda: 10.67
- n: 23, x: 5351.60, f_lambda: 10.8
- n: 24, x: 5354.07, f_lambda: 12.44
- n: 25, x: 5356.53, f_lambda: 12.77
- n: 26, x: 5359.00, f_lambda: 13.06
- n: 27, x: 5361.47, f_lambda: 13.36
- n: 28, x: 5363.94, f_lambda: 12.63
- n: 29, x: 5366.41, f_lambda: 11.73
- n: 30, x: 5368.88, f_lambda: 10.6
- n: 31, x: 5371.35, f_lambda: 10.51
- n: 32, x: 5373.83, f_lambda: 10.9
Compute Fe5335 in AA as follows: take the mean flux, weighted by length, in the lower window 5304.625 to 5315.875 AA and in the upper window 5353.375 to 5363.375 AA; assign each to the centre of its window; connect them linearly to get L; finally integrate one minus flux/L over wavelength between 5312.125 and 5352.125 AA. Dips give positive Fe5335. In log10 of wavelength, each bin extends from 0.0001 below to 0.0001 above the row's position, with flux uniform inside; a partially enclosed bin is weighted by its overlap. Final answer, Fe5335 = 2.7 AA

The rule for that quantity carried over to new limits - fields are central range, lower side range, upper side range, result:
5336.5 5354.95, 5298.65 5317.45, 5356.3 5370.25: 1.0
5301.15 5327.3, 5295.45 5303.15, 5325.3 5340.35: -0.8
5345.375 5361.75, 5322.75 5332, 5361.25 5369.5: -0.5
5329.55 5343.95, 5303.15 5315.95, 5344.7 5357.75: 0.1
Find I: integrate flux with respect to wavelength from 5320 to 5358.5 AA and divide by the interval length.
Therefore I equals 11.5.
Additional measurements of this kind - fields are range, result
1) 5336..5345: 11.8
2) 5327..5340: 11.2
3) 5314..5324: 12.3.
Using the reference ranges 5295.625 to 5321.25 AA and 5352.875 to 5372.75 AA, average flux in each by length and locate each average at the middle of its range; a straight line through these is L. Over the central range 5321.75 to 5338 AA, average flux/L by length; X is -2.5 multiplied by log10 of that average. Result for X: 0.09 mag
